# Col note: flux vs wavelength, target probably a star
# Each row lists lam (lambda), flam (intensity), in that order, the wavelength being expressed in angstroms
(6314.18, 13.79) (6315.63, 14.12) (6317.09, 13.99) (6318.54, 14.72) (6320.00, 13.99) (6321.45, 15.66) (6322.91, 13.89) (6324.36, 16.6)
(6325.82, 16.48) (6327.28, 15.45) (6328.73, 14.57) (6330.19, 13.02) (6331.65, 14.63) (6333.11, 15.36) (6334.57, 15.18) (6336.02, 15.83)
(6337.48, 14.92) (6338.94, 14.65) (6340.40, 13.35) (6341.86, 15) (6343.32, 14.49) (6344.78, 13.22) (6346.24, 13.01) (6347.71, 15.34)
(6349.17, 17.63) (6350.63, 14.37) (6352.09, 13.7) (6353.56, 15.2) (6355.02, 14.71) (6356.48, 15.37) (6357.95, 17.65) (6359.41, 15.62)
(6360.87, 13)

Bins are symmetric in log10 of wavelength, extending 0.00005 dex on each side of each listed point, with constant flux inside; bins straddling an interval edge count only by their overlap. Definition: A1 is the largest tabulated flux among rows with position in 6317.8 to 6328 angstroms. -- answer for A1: 16.6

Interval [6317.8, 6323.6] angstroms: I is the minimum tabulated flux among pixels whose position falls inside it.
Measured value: 13.89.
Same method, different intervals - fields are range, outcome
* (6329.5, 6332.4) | 13.02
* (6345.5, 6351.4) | 13.01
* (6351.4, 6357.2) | 13.7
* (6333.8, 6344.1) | 13.35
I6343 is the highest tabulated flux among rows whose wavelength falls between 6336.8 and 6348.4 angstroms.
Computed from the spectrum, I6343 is 15.34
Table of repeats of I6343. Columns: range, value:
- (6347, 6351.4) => 17.63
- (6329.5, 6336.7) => 15.83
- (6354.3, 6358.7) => 17.65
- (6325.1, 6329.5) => 16.48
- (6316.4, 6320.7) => 14.72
